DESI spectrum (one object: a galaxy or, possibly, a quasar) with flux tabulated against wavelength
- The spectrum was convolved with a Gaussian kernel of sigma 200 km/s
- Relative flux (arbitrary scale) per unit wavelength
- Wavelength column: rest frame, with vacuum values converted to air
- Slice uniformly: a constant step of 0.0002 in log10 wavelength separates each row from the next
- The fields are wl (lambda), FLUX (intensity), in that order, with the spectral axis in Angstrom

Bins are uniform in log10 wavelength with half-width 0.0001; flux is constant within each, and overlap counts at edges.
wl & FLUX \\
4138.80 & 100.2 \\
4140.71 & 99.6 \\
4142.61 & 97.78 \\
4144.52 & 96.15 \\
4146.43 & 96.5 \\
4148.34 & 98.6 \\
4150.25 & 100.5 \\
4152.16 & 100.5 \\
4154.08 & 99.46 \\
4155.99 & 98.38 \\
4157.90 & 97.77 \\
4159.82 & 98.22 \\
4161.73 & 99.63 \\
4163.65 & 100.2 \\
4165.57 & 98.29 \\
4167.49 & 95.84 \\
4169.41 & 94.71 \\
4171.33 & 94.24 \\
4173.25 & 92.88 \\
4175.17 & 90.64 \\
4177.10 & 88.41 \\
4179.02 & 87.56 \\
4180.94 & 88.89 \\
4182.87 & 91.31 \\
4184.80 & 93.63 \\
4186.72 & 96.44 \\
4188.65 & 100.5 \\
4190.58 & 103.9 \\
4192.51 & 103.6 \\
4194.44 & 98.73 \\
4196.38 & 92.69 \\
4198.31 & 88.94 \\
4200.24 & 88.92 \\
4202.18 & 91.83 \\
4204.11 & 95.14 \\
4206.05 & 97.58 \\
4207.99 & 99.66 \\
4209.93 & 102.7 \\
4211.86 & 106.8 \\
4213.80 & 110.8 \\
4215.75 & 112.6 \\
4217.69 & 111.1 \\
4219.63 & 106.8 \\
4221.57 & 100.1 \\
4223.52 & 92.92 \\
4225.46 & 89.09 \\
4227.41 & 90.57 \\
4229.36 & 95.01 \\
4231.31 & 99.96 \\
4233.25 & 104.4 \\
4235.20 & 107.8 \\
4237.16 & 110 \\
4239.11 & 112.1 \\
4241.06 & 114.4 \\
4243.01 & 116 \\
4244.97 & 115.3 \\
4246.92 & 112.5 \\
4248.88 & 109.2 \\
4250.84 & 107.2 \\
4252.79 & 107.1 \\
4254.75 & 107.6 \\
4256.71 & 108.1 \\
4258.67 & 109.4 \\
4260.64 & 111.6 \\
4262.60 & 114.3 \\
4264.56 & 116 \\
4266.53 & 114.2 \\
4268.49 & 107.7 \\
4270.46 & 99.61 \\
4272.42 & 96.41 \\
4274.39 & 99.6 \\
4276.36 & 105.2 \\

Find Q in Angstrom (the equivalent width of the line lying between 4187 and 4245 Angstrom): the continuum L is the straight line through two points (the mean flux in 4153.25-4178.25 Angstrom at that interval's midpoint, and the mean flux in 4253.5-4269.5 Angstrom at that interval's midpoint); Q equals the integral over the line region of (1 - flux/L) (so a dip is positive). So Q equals 1.2 Angstrom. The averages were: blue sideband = 96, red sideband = 111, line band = 102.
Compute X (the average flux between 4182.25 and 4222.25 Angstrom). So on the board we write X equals 99.8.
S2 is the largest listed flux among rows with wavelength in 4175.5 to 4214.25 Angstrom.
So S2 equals 110.8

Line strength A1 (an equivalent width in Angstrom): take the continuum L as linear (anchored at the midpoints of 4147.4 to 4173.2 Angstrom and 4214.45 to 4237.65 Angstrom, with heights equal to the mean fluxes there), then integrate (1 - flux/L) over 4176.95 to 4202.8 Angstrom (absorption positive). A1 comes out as 1.4 Angstrom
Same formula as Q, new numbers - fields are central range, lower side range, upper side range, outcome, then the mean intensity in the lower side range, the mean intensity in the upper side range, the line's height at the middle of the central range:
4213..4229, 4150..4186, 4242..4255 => 0.62 Angstrom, 95.2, 111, 106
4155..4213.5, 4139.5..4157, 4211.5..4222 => 4.33 Angstrom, 98.7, 109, 104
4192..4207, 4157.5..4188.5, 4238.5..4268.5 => 0.84 Angstrom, 94.4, 112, 100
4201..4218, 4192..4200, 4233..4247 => -0.41 Angstrom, 94.9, 112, 100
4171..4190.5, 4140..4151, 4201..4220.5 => 1.55 Angstrom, 98.2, 103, 101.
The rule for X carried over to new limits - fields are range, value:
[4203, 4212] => 99.7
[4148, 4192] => 96.2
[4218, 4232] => 97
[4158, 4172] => 97.4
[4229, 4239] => 105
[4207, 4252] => 106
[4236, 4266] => 111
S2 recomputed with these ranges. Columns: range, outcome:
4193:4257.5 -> 116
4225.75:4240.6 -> 112.1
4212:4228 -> 112.6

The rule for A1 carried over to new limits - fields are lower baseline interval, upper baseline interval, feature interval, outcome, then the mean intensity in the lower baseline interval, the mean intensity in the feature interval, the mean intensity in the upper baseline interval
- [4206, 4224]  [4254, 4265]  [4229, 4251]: -0.2 Angstrom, 105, 109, 111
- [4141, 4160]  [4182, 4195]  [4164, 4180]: 0.9 Angstrom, 98.4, 93.1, 98.4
